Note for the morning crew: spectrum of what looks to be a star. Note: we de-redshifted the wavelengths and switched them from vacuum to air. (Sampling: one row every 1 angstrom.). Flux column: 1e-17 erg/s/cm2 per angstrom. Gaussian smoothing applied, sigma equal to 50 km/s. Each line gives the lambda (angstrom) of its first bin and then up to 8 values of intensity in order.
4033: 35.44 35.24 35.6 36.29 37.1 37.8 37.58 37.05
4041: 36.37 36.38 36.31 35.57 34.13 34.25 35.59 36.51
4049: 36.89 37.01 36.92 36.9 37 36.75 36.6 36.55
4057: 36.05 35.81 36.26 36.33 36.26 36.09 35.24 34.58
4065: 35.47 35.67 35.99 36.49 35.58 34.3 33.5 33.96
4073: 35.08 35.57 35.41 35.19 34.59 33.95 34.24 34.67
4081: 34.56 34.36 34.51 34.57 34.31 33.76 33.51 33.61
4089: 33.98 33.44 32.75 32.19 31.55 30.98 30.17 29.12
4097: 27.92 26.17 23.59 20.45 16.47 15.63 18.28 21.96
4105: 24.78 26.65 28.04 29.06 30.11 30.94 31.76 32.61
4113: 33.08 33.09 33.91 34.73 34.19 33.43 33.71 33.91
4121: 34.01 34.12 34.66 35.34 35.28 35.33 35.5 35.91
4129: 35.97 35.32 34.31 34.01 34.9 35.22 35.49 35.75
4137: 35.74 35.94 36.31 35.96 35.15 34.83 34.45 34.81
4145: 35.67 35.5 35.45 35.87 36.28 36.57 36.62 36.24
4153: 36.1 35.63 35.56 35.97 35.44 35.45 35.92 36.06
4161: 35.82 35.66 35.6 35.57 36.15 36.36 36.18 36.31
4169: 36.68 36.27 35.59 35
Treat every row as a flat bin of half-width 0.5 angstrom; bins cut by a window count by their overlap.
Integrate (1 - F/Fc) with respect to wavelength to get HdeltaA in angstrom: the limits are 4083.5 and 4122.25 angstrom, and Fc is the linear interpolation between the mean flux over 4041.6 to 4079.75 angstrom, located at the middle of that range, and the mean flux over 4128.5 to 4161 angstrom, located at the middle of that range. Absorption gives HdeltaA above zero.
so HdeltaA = 6.24 angstrom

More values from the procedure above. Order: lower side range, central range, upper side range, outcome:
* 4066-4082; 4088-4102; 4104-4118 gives 1.9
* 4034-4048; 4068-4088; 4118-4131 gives 0.6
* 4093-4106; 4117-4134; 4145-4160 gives -2.7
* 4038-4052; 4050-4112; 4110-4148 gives 5.9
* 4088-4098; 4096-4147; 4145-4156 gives 2.8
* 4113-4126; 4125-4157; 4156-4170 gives -0.4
